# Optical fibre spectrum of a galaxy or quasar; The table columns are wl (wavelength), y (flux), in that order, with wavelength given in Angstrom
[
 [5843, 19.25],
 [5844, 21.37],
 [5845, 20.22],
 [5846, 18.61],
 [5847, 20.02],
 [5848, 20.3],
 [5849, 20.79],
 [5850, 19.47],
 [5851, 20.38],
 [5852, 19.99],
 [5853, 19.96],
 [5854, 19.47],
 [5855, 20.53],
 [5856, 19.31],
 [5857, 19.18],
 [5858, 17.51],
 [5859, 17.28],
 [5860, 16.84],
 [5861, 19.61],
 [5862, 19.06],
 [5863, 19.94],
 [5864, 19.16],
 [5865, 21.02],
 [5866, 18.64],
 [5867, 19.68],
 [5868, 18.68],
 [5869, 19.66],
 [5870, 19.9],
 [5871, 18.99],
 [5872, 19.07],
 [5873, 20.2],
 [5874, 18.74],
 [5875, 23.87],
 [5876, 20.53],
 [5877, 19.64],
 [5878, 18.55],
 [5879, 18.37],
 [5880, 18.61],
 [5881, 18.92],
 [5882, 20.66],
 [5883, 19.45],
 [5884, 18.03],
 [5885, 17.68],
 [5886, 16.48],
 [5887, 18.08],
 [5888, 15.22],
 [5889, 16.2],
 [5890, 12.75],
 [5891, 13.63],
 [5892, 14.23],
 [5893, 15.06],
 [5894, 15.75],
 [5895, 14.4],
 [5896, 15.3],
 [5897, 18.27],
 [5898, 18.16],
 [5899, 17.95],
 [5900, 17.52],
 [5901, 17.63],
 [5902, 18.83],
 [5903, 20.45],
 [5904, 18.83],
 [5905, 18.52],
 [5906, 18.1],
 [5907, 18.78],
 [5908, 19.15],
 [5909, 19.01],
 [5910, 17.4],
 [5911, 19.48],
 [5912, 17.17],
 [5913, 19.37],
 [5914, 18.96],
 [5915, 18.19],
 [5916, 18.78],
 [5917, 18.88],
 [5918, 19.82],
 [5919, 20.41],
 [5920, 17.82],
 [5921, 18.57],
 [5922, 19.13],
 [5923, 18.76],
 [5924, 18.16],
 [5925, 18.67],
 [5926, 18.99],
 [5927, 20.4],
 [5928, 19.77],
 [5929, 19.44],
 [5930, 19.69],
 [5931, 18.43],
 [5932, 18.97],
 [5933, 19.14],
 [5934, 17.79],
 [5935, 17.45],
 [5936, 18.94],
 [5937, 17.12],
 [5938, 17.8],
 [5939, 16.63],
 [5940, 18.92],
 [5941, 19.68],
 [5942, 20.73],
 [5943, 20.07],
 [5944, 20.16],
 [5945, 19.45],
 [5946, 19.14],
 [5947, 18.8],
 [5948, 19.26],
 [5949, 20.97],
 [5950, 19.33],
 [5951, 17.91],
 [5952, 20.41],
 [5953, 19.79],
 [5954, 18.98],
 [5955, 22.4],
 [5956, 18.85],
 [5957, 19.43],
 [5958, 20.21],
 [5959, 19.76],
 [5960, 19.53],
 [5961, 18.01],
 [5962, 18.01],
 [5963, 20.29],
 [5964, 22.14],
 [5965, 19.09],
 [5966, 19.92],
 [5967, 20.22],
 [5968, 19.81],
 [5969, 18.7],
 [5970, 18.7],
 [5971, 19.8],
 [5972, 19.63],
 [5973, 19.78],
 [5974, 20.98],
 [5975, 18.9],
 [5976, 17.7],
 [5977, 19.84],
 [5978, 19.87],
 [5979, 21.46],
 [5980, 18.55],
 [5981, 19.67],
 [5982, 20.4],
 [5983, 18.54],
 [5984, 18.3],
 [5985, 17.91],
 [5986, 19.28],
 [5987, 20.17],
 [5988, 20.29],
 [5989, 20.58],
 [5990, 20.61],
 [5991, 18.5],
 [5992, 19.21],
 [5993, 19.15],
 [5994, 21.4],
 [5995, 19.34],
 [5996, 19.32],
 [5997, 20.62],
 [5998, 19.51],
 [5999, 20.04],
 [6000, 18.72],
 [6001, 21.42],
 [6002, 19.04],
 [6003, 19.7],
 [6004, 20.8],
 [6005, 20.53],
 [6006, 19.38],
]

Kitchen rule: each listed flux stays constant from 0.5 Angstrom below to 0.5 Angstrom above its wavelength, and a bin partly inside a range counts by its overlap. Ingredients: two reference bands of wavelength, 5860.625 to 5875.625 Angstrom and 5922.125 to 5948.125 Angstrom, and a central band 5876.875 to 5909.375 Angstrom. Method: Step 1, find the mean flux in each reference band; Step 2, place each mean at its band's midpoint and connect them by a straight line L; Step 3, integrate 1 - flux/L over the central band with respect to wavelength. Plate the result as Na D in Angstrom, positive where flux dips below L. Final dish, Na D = 3.3 Angstrom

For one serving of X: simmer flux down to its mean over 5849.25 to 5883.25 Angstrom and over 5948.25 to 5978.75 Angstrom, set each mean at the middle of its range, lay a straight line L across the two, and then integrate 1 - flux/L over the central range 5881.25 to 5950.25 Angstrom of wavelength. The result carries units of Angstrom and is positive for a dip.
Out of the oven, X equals 4.51 Angstrom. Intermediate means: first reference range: 19.4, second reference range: 19.6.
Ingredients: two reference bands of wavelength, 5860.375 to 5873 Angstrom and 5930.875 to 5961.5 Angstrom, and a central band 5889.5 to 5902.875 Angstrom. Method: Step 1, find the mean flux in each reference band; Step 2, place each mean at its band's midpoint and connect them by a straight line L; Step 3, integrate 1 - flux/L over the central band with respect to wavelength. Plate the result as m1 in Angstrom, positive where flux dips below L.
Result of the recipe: 2.15 Angstrom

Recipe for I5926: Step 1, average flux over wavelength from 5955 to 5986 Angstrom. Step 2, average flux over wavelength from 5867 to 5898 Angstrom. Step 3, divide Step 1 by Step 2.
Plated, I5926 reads 1.09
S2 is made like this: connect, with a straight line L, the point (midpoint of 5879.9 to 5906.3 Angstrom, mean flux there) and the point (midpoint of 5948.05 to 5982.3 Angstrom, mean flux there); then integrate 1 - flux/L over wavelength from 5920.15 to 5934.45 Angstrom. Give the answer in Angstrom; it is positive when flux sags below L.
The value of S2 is -0.5 Angstrom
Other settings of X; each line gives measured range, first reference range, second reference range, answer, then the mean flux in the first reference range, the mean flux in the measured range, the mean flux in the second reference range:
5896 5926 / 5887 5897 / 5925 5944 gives -3.3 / 15.1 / 18.6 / 18.9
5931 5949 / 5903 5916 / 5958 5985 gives 0.2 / 18.7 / 18.9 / 19.5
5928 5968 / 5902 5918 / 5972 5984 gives -0.2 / 18.8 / 19.3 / 19.6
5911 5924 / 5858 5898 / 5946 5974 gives 0.0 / 18.1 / 18.8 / 19.6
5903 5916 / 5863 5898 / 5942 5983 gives 0.0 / 18.1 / 18.7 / 19.6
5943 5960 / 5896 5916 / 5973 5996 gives -0.5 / 18.4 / 19.7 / 19.6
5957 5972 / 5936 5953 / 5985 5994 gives -0.1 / 19.2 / 19.6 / 19.7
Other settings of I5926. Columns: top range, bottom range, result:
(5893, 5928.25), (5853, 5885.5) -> 0.95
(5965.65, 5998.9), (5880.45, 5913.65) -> 1.12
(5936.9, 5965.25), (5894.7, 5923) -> 1.06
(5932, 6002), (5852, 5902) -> 1.07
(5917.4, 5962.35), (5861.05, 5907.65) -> 1.05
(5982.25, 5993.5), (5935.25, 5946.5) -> 1.02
